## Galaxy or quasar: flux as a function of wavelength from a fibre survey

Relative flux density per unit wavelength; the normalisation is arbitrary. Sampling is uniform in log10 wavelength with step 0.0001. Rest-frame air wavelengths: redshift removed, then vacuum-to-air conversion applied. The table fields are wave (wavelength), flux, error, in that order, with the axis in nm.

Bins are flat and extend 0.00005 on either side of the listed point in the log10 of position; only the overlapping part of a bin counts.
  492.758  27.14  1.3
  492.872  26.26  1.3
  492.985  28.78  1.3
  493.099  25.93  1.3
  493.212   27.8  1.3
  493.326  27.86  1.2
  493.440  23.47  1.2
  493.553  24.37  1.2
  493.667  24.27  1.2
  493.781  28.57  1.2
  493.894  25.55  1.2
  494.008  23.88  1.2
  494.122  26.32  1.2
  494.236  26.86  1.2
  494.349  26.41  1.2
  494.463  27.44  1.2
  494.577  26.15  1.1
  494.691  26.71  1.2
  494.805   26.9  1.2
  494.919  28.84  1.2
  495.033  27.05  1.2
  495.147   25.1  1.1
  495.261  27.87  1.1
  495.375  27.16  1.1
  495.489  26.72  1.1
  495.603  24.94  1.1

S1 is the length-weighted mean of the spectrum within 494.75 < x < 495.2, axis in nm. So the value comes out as 27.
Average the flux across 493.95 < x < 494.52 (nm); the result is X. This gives 26.2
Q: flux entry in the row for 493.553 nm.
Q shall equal 24.37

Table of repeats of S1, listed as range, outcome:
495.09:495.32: 26.5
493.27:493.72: 25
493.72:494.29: 26.2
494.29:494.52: 27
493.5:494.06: 25.3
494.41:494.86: 26.8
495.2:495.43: 27.5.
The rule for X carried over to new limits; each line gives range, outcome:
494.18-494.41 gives 26.7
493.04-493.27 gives 26.8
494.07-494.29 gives 26.6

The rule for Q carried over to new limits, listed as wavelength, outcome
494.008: 23.88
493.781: 28.57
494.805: 26.9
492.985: 28.78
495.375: 27.16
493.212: 27.8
